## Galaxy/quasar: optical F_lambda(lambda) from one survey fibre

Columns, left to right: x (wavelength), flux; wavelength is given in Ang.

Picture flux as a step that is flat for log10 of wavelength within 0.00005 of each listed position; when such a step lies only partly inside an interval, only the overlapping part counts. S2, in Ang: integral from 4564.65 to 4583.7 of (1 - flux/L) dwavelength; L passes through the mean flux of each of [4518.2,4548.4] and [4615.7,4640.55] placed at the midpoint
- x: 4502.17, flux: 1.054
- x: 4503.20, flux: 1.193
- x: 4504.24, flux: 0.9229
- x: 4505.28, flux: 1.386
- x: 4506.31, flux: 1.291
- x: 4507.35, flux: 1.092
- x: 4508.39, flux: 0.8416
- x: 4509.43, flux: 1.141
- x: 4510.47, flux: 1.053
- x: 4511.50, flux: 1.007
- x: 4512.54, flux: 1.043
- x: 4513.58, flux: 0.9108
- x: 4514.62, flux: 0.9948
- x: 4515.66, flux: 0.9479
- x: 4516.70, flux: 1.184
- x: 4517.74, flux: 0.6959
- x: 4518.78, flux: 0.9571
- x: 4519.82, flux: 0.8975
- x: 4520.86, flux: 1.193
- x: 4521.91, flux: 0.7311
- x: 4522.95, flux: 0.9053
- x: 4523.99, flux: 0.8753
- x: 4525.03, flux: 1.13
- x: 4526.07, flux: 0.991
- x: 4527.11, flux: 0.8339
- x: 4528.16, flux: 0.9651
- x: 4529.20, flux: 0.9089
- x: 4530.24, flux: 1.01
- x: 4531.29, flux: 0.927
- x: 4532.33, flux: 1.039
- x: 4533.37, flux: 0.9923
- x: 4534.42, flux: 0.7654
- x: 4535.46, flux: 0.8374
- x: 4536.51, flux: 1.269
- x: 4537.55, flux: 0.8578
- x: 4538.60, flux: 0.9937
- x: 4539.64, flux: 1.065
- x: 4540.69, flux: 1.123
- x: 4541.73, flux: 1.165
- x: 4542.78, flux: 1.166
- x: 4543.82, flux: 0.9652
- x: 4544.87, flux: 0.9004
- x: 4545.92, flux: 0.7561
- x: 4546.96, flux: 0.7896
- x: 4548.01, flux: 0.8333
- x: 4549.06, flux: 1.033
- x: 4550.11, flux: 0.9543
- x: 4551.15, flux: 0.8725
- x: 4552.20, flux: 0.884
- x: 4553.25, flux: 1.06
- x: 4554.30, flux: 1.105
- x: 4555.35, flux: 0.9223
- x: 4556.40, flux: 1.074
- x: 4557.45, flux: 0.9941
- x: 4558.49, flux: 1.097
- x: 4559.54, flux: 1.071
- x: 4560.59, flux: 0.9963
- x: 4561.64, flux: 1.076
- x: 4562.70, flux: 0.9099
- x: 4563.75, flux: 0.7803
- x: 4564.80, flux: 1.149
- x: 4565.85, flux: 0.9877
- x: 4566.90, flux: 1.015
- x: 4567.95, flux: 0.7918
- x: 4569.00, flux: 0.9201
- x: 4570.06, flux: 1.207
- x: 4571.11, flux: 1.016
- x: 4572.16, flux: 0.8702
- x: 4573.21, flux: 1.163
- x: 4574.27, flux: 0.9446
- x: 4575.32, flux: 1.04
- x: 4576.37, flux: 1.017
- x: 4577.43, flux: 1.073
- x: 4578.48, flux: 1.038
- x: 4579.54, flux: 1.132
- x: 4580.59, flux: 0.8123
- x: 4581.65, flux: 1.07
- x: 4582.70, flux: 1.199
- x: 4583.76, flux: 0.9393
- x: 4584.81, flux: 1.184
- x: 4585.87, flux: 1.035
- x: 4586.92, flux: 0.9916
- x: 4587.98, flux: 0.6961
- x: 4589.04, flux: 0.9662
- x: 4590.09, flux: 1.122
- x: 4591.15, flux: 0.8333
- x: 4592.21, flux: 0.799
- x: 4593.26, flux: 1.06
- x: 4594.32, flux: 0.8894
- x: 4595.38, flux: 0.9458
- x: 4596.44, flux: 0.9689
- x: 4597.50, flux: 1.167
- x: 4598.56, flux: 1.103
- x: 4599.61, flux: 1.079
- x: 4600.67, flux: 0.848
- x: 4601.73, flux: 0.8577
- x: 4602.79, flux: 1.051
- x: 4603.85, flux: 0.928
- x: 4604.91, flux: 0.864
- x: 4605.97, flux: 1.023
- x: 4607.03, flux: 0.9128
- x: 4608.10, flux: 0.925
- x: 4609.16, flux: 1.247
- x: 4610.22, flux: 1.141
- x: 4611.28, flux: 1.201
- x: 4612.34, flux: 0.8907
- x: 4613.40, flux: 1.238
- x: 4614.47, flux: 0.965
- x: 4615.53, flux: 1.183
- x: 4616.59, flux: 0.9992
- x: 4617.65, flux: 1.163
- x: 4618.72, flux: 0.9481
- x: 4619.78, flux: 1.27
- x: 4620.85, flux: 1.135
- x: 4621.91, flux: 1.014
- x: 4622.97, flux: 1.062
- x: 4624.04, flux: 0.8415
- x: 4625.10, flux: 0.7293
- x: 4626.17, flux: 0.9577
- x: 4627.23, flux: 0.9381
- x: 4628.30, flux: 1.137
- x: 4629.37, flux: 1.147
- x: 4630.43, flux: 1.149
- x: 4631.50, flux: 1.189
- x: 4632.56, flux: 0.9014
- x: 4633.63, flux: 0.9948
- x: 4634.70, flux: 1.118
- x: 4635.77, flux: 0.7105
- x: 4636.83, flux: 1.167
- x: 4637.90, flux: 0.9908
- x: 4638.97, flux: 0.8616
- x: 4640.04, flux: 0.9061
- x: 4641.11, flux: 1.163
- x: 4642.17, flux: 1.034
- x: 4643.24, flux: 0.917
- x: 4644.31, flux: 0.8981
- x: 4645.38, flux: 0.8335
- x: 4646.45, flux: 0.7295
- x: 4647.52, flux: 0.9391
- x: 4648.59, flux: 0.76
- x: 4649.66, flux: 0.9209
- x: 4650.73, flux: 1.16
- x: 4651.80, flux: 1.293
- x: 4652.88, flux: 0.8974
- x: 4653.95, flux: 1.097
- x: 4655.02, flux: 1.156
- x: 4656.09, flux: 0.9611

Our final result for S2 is -0.7 Ang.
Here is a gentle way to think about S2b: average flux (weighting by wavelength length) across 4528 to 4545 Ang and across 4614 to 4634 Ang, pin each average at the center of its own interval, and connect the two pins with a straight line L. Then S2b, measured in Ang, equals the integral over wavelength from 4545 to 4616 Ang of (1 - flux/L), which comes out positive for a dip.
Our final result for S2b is 1.7 Ang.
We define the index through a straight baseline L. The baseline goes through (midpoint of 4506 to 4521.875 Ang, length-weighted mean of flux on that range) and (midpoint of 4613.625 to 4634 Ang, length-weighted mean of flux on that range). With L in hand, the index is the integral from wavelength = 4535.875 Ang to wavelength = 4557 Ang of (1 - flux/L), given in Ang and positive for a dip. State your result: 0.54 Ang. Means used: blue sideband 1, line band 0.988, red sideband 1.04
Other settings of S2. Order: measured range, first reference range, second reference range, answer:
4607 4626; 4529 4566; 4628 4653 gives -1.2 Ang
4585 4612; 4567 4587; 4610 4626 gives 1.3 Ang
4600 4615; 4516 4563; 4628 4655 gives -0.3 Ang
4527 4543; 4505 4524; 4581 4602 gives 0.1 Ang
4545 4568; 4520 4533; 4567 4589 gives 0.5 Ang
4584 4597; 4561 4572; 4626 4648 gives 0.3 Ang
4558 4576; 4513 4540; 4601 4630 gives -0.2 Ang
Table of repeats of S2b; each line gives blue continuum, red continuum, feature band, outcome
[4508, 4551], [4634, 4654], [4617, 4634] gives -1.2 Ang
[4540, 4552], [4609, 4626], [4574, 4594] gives 0.3 Ang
